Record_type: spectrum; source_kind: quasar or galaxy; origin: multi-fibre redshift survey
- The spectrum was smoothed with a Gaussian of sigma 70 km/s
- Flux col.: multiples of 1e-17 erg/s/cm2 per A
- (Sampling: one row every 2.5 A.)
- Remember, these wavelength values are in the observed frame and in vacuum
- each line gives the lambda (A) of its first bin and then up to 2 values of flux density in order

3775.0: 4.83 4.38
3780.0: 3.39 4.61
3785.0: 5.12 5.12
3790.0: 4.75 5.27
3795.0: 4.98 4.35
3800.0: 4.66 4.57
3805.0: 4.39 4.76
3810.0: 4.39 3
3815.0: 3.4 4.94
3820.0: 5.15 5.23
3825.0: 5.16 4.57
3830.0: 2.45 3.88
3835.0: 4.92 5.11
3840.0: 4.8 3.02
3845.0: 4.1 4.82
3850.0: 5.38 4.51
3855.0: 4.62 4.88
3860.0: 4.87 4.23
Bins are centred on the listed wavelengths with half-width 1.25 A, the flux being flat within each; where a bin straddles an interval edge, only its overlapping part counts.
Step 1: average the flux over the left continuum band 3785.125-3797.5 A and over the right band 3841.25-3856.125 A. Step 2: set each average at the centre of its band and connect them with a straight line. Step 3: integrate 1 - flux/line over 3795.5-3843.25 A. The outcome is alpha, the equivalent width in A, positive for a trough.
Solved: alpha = 3.2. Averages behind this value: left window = 4.97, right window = 4.41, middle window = 4.38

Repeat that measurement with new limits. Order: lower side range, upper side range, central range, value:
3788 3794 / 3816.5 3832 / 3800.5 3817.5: 2.1 A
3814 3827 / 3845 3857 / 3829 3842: 1.6 A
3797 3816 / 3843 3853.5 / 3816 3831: -0.9 A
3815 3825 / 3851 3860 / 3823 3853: 2.5 A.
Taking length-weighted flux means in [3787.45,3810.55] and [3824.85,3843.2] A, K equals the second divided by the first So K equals 0.90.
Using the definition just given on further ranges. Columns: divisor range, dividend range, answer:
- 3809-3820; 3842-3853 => 1.10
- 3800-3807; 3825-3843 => 0.93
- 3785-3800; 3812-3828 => 0.93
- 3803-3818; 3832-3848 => 1.06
